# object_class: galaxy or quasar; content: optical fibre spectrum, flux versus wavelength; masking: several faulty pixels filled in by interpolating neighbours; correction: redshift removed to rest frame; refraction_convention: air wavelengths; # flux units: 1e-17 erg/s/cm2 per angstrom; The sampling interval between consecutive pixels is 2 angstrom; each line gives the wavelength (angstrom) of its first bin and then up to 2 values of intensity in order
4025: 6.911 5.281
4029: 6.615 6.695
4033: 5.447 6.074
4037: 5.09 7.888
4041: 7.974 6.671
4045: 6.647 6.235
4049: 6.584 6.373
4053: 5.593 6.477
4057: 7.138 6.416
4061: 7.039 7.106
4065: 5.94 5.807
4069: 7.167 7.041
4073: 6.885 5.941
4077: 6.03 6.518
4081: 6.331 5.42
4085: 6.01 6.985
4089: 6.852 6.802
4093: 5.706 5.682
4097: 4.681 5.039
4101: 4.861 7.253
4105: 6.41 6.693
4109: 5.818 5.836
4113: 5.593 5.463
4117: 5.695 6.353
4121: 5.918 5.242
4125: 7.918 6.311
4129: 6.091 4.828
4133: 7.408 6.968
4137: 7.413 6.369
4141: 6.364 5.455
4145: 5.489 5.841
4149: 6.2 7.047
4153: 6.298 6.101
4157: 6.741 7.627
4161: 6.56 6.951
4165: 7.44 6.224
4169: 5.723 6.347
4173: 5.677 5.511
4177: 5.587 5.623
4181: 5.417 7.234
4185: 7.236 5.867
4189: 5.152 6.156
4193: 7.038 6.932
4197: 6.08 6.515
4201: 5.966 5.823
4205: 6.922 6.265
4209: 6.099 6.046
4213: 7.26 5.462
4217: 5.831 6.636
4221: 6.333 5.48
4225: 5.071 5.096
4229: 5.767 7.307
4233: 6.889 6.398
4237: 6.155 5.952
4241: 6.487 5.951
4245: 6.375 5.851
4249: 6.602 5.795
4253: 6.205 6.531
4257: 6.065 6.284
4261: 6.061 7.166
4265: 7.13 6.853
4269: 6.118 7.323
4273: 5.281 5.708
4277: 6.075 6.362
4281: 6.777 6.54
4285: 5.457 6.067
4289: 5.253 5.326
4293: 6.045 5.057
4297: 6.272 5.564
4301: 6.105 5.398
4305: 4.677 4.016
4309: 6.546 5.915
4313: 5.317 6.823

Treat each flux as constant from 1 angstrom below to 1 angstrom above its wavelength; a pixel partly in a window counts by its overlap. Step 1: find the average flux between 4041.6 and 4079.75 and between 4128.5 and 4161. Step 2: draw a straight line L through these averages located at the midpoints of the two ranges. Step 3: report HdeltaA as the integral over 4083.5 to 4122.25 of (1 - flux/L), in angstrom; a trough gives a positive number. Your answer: 2.9 angstrom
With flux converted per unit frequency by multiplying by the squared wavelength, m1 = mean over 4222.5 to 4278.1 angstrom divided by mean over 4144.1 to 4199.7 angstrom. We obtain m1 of 1.02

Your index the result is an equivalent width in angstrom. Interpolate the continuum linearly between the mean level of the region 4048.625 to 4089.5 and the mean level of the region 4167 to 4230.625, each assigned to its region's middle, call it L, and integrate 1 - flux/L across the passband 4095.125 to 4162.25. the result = 1.1 angstrom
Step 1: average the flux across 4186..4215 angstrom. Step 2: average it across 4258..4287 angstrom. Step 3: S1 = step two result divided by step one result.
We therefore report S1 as 1.01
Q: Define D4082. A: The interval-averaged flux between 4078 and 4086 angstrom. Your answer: 6.07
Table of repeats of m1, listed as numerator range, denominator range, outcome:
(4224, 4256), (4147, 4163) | 0.97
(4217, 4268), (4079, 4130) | 1.10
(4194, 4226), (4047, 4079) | 1.02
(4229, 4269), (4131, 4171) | 1.03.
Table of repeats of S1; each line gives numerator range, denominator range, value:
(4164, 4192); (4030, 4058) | 0.94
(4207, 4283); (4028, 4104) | 0.98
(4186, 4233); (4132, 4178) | 0.96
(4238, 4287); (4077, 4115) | 1.05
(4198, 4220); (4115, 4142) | 0.99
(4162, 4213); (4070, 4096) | 0.99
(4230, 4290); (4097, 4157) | 1.03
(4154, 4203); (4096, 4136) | 1.05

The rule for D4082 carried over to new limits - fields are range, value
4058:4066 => 6.63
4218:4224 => 6.15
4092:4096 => 5.69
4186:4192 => 5.73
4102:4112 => 6.4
